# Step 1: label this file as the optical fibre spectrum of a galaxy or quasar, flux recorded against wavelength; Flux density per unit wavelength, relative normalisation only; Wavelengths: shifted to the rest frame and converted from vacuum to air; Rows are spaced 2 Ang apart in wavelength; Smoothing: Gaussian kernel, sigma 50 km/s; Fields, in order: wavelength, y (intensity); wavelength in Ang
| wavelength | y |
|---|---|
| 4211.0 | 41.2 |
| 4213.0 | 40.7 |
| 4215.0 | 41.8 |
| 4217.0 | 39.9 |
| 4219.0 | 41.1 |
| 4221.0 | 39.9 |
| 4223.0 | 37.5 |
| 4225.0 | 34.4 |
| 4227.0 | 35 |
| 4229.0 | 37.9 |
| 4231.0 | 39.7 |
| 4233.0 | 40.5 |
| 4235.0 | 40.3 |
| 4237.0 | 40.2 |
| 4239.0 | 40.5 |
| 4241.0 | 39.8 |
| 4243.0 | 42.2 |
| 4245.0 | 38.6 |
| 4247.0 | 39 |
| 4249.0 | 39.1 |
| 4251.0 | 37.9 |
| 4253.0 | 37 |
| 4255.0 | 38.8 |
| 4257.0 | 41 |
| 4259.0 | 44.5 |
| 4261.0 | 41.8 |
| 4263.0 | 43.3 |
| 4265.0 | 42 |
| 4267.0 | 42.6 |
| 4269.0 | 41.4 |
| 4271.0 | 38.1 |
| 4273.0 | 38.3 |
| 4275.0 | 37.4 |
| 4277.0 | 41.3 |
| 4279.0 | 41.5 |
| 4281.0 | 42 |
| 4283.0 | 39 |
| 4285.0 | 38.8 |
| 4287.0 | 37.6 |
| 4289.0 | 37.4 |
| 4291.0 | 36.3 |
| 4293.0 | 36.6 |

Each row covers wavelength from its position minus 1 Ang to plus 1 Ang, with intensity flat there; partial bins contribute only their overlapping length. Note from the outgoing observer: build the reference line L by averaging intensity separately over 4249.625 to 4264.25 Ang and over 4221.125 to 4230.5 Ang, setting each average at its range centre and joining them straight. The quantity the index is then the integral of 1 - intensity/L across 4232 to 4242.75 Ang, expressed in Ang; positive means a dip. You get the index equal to -0.6 Ang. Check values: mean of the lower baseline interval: 36.7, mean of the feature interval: 40.4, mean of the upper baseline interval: 40.6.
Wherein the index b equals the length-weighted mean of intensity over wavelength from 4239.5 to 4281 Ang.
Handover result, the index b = 40.3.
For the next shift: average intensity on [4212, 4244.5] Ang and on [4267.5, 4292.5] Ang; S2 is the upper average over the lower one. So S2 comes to 0.99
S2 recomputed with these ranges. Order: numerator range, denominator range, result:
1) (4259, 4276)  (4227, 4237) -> 1.04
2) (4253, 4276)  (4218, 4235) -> 1.06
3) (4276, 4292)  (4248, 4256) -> 1.03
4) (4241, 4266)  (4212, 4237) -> 1.03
